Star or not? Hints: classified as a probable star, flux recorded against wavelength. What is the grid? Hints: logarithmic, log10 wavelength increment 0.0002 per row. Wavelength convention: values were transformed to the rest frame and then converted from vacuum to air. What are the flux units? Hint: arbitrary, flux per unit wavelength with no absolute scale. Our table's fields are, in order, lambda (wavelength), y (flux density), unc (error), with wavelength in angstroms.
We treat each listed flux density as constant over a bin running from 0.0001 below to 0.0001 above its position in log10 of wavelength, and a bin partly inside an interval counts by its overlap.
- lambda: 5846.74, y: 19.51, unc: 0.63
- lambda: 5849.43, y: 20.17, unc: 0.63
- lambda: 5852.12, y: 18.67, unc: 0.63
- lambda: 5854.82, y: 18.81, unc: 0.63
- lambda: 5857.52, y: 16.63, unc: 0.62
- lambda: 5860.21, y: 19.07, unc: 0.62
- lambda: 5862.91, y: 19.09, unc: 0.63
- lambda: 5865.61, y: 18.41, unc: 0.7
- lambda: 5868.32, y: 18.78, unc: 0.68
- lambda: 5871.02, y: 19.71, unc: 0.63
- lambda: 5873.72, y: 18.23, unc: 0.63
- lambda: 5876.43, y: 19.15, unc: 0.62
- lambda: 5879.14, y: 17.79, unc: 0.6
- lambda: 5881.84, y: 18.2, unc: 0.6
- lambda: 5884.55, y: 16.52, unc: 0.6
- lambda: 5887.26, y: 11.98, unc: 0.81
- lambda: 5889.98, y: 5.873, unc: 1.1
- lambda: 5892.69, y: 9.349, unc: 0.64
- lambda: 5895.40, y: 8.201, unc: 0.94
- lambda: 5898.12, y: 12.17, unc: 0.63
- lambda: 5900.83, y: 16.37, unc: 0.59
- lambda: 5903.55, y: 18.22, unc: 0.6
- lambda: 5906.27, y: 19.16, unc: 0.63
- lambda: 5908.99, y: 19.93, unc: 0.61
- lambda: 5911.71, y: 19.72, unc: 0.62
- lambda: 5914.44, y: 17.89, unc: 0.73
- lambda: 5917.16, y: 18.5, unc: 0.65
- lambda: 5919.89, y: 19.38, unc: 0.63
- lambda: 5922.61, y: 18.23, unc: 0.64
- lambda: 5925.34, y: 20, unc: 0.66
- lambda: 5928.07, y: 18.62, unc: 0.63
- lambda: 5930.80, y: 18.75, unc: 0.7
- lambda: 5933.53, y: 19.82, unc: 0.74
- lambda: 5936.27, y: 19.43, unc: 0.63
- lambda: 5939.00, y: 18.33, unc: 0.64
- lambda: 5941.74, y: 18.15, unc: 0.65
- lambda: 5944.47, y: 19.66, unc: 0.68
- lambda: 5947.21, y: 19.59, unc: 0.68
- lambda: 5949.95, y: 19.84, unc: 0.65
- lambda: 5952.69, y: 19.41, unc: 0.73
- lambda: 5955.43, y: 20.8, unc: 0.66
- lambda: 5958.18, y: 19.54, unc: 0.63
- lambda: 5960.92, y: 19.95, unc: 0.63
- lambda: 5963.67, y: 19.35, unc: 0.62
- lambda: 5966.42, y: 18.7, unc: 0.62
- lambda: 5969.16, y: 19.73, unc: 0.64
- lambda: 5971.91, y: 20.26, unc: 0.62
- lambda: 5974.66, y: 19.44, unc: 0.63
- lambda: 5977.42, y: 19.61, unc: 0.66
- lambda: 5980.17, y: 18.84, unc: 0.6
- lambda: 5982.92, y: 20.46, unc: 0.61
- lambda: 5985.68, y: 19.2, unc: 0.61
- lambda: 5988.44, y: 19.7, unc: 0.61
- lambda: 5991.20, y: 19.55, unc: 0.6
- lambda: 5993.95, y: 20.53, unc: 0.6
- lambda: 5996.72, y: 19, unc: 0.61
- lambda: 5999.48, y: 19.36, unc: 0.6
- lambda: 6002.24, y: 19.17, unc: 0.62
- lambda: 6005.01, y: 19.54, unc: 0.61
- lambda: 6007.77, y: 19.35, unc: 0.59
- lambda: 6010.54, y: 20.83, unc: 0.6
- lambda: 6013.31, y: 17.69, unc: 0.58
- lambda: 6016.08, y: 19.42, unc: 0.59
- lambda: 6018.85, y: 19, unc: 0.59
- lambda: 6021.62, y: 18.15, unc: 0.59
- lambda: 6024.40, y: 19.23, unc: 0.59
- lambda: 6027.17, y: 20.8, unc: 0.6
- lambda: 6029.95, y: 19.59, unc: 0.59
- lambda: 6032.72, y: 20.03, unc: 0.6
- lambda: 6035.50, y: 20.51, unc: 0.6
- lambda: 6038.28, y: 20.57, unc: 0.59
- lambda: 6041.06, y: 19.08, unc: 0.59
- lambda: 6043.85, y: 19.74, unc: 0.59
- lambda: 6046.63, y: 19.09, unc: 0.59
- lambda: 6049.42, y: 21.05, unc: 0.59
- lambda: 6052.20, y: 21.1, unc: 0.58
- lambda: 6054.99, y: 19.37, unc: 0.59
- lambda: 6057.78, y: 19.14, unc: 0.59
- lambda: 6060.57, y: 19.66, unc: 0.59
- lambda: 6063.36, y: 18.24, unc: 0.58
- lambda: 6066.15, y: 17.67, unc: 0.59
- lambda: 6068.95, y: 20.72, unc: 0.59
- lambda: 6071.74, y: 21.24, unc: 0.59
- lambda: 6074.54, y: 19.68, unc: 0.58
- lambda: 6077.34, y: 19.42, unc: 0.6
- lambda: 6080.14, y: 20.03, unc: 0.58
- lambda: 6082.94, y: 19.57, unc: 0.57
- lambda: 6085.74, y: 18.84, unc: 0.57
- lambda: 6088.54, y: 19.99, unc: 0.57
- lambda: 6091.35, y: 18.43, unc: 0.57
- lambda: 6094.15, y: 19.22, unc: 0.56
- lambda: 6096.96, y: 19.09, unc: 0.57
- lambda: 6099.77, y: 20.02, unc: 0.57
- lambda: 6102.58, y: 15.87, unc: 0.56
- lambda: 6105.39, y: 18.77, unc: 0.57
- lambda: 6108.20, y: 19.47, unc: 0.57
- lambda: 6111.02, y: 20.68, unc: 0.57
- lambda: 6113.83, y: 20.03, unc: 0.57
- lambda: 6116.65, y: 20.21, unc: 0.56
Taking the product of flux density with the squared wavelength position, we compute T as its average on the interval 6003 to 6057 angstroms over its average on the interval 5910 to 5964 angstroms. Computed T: 1.05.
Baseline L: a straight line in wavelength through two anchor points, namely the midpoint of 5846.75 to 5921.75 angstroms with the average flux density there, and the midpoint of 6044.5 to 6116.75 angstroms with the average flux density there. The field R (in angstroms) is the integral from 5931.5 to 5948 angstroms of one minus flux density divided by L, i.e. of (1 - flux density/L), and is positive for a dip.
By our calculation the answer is -1.4 angstroms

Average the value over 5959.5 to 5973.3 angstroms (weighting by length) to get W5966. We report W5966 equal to 19.6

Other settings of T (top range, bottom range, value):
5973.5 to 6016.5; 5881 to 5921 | 1.31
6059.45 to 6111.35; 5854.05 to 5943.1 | 1.19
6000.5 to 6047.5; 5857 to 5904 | 1.31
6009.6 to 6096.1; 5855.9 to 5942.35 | 1.20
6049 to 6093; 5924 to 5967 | 1.05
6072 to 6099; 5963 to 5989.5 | 1.03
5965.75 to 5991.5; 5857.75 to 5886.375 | 1.11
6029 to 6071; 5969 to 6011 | 1.03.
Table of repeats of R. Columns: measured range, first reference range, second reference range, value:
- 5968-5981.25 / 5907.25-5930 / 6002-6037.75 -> -0.2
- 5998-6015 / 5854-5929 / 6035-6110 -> -0.7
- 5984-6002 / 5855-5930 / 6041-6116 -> -1.2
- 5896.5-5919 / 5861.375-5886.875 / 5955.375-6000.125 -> 1.2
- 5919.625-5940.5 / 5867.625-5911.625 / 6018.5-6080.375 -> -2.9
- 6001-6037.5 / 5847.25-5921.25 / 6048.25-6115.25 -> -1.7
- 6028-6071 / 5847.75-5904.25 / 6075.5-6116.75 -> -2.5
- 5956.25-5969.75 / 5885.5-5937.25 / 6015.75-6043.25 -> -1.3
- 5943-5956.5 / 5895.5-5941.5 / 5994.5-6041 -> -0.9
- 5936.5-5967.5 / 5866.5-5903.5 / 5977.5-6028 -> -3.4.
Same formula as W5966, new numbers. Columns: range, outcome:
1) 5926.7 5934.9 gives 19.1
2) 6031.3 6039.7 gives 20.4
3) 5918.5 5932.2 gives 19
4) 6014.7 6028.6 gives 19.3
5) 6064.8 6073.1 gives 19.9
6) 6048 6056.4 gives 20.5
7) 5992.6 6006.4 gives 19.5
